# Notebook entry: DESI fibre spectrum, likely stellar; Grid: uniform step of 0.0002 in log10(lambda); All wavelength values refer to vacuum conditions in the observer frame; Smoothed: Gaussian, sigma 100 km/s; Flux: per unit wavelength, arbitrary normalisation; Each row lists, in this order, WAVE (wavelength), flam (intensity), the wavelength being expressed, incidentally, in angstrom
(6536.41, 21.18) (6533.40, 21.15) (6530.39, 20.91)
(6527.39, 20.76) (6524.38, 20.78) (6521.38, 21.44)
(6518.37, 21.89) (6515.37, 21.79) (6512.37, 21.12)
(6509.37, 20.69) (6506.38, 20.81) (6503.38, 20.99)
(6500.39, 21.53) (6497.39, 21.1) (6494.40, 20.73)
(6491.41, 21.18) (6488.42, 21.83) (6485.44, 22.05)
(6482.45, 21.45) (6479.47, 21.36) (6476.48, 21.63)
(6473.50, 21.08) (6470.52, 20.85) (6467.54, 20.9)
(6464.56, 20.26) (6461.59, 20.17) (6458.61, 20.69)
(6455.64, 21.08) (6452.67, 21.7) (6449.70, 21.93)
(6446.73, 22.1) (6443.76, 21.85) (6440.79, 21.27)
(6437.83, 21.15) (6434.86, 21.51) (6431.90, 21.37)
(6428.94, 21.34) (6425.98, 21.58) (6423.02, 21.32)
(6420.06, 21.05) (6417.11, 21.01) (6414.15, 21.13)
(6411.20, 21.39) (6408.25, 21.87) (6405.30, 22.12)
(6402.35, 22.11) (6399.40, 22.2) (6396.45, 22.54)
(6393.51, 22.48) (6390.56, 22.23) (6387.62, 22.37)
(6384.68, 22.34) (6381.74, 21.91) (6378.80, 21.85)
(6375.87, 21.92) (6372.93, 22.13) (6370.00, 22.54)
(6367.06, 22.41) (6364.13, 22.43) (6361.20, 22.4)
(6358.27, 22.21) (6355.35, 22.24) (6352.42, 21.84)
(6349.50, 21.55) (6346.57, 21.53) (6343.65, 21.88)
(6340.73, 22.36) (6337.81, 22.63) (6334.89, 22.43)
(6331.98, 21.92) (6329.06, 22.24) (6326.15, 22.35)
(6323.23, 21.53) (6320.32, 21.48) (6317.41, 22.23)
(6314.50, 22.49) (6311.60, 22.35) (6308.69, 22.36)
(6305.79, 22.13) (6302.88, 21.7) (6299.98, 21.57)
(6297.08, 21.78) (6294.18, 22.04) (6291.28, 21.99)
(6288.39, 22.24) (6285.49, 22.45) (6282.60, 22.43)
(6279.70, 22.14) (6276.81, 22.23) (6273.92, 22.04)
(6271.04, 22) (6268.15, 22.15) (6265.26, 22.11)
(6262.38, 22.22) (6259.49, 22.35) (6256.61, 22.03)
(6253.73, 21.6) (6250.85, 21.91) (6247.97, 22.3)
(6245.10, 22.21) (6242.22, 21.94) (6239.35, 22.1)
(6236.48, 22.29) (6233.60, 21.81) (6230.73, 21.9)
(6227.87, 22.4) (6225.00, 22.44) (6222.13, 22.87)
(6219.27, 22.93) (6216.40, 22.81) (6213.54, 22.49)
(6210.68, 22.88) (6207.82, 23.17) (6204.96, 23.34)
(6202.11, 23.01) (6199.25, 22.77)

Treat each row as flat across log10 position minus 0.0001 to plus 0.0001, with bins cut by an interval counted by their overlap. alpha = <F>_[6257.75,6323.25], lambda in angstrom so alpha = 22.1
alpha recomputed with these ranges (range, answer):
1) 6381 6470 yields 21.6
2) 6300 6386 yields 22.1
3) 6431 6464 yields 21.3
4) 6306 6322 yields 22.2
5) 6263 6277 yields 22.1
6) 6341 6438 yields 21.9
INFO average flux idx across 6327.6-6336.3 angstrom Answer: 22.2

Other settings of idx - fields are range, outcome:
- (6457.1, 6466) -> 20.4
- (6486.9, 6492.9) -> 21.5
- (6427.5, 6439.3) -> 21.3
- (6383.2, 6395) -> 22.4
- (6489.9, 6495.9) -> 21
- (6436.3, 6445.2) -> 21.4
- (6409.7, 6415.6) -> 21.3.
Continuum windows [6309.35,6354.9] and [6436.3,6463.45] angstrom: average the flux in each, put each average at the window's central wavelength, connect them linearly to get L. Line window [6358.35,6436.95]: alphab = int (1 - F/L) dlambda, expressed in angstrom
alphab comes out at -0.9 angstrom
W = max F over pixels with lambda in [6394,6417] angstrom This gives 22.54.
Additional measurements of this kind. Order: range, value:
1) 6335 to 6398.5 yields 22.63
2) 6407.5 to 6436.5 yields 21.87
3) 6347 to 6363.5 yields 22.4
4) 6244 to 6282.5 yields 22.35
